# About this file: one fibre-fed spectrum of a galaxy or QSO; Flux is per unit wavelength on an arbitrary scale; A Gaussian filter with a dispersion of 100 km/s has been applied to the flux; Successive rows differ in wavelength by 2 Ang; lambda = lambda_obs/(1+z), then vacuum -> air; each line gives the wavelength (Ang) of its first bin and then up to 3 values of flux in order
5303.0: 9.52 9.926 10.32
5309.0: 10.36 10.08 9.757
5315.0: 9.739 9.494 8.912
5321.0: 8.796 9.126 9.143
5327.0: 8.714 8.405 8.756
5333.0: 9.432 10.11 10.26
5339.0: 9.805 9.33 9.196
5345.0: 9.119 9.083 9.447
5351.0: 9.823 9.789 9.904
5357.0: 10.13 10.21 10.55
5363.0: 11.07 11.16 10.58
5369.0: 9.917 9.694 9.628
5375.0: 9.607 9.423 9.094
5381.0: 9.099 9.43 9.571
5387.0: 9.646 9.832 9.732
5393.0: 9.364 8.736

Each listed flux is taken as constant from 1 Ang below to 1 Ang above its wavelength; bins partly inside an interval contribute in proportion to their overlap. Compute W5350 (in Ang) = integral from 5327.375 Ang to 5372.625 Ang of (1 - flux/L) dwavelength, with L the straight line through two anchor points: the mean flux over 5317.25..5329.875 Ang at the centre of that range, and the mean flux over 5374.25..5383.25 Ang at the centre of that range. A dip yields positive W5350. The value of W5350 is -3.4 Ang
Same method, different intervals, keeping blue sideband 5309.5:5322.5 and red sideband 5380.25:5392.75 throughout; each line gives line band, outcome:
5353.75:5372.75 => -1.6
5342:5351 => 0.2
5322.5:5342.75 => 0.4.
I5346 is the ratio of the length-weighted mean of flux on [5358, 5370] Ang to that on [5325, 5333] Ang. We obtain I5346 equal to 1.2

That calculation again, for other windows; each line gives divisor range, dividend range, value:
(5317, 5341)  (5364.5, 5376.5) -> 1.09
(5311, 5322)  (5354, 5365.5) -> 1.11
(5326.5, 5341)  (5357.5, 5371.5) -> 1.12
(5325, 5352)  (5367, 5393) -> 1.03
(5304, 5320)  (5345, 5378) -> 1.02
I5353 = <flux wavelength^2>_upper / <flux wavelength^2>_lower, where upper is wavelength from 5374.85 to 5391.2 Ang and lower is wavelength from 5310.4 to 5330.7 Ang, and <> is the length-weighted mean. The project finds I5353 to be 1.1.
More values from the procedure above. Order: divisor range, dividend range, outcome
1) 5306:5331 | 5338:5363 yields 1.05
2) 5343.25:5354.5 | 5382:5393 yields 1.03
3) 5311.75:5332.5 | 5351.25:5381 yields 1.12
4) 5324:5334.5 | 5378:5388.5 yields 1.07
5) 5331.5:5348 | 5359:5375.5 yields 1.09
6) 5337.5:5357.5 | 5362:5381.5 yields 1.05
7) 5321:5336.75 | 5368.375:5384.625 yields 1.06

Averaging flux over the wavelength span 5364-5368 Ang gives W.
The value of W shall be 10.9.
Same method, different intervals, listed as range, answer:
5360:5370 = 10.7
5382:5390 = 9.62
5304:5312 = 10.2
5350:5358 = 9.91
